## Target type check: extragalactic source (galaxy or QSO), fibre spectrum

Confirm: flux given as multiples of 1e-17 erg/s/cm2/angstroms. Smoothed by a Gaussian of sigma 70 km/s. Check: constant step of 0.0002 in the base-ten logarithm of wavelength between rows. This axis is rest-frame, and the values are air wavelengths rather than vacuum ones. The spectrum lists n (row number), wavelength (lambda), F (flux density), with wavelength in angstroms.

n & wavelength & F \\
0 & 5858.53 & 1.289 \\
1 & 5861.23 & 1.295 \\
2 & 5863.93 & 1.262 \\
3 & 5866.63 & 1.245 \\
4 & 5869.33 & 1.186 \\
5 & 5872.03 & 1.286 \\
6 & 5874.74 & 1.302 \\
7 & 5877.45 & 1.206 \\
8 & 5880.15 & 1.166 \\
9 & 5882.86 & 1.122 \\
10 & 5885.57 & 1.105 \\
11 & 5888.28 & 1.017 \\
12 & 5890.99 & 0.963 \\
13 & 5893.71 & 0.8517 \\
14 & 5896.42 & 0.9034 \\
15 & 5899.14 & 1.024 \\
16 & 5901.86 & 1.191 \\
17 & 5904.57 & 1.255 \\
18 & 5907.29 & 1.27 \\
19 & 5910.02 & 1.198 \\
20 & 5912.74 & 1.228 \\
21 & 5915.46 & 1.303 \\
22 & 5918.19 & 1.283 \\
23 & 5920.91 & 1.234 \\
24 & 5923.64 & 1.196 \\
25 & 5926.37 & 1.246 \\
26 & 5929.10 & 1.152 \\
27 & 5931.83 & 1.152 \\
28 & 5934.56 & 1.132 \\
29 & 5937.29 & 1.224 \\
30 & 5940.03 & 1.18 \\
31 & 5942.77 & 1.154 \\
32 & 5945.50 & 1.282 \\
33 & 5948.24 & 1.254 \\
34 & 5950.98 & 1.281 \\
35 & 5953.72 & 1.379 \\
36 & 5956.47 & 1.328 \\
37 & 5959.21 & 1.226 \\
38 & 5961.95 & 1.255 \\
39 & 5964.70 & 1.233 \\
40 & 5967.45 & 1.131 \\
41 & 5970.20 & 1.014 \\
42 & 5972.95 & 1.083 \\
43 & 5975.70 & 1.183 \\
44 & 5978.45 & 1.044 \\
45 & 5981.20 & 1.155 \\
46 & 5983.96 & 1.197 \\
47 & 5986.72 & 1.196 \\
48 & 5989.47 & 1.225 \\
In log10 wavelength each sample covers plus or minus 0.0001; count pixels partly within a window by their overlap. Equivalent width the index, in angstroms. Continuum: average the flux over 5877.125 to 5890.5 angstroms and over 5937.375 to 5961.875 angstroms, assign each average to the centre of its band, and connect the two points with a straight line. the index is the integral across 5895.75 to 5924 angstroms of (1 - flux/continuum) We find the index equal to -0.7 angstroms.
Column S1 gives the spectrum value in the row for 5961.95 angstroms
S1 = 1.255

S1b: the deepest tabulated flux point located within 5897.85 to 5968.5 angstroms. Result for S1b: 1.024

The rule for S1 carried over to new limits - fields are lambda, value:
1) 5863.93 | 1.262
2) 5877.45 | 1.206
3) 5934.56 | 1.132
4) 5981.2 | 1.155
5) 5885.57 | 1.105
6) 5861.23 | 1.295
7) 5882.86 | 1.122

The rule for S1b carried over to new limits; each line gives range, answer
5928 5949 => 1.132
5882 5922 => 0.8517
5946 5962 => 1.226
